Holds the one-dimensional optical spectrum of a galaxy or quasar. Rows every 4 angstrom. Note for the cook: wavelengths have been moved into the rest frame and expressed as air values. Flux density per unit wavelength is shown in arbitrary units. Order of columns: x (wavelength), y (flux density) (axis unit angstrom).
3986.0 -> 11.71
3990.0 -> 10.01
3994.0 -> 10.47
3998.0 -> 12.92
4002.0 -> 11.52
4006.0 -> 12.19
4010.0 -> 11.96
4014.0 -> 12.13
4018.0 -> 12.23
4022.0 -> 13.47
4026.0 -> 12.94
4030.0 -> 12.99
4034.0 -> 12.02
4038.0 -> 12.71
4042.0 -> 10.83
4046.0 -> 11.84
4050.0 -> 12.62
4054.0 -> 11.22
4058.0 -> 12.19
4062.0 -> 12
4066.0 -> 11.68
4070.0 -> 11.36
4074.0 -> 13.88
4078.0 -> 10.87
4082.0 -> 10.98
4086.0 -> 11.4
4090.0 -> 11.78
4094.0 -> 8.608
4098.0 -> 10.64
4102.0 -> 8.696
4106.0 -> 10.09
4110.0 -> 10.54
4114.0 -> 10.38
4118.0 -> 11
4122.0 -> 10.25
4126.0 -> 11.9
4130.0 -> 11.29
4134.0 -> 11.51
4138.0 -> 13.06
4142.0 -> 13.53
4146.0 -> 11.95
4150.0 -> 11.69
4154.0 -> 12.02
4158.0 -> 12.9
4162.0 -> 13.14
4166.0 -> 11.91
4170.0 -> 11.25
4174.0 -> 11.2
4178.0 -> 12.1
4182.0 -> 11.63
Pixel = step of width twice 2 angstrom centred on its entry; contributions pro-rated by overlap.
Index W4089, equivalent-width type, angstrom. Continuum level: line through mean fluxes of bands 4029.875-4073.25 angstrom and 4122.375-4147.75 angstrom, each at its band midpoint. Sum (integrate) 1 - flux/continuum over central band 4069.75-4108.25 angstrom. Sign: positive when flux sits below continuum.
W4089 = 3.9 angstrom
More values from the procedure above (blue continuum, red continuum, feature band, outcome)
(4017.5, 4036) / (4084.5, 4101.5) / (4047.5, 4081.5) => -1.5 angstrom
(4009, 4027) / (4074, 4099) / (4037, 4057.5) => 0.1 angstrom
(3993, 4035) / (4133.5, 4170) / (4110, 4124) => 2.1 angstrom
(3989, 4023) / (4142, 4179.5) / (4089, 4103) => 2.5 angstrom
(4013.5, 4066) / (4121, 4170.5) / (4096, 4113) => 3.0 angstrom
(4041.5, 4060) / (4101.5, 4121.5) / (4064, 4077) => -1.0 angstrom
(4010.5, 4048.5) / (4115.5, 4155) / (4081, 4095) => 1.4 angstrom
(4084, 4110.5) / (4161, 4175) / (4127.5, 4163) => -3.1 angstrom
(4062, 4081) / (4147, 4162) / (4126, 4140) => 0.3 angstrom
